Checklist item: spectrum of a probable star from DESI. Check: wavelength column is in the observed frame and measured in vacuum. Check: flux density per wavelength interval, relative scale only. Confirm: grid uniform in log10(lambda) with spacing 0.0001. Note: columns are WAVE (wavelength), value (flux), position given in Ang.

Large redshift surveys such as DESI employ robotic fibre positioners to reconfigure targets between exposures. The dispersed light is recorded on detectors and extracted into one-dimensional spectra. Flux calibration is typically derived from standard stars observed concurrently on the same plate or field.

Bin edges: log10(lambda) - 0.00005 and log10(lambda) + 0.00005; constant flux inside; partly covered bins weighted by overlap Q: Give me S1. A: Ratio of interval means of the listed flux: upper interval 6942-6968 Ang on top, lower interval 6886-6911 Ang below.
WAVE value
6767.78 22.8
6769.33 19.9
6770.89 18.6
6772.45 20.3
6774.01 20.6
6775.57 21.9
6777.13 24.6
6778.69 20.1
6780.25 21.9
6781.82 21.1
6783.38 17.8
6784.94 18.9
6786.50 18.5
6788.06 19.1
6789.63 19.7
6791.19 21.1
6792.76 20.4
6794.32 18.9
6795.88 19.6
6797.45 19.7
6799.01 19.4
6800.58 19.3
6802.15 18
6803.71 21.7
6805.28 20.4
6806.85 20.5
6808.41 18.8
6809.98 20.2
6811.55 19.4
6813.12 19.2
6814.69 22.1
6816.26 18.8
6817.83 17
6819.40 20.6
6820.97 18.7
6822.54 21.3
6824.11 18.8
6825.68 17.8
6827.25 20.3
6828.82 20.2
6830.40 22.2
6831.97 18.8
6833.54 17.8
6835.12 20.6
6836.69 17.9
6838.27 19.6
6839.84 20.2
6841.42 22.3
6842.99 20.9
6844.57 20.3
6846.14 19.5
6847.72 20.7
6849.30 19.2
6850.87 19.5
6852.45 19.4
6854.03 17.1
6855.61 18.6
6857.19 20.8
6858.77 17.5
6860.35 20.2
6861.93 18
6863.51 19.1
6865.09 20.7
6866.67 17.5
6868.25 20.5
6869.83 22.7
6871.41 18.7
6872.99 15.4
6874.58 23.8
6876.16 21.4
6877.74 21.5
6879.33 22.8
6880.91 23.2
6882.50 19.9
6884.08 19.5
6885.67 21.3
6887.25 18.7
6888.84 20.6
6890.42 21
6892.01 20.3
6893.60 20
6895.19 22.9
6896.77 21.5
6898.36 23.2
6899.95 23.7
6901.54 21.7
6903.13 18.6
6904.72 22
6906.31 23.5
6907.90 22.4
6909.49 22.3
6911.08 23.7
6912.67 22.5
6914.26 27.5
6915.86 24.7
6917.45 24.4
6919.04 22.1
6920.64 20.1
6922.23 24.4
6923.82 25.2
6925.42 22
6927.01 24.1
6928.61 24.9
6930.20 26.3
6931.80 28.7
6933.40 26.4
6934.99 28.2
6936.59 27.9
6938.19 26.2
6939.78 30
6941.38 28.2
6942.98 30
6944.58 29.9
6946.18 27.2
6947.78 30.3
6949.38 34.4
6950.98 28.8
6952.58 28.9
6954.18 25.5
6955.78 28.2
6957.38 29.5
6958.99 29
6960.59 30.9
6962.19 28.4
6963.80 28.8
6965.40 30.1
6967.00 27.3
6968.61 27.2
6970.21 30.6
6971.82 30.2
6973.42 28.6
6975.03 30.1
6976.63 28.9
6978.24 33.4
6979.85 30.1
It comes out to 1.35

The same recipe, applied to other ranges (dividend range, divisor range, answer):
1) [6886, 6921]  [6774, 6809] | 1.10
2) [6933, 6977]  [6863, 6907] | 1.38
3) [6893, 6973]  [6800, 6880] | 1.32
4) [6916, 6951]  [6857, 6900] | 1.30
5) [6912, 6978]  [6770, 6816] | 1.37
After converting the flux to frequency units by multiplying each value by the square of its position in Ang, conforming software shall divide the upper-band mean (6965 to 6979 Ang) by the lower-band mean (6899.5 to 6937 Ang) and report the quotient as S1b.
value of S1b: 1.25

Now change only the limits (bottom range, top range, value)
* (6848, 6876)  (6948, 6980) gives 1.56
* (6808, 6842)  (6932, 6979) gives 1.54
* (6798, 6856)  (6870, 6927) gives 1.14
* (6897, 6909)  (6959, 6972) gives 1.34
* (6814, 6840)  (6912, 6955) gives 1.41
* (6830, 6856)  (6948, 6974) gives 1.54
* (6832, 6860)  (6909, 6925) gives 1.24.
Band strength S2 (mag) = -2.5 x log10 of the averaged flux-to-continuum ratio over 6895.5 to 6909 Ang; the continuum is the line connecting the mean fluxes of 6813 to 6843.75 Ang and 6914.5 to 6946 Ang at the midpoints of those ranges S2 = 0.10 mag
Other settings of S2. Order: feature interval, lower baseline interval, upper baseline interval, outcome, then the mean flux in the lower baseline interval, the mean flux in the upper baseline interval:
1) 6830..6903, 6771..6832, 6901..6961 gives 0.138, 19.9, 26.1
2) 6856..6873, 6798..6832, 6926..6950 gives 0.191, 19.7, 28.1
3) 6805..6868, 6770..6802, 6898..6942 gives 0.111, 20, 24.5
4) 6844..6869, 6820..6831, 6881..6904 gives 0.061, 19.9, 21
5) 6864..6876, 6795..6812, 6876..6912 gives 0.059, 19.7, 21.6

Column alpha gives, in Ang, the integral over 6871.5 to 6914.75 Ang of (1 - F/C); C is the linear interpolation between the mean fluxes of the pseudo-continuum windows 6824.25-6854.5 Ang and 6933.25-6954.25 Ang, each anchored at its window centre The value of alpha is 5.1 Ang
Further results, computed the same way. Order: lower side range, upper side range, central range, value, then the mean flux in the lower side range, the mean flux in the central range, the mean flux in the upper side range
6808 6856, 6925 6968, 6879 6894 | 1.9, 19.6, 20.7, 28.2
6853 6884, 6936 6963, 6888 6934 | 3.0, 20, 23.1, 29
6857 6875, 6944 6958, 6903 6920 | 1.0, 19.4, 23.2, 29.2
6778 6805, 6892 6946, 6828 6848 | 1.3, 19.7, 20.1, 24.5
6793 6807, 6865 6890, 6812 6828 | 0.4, 19.7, 19.5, 20.5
